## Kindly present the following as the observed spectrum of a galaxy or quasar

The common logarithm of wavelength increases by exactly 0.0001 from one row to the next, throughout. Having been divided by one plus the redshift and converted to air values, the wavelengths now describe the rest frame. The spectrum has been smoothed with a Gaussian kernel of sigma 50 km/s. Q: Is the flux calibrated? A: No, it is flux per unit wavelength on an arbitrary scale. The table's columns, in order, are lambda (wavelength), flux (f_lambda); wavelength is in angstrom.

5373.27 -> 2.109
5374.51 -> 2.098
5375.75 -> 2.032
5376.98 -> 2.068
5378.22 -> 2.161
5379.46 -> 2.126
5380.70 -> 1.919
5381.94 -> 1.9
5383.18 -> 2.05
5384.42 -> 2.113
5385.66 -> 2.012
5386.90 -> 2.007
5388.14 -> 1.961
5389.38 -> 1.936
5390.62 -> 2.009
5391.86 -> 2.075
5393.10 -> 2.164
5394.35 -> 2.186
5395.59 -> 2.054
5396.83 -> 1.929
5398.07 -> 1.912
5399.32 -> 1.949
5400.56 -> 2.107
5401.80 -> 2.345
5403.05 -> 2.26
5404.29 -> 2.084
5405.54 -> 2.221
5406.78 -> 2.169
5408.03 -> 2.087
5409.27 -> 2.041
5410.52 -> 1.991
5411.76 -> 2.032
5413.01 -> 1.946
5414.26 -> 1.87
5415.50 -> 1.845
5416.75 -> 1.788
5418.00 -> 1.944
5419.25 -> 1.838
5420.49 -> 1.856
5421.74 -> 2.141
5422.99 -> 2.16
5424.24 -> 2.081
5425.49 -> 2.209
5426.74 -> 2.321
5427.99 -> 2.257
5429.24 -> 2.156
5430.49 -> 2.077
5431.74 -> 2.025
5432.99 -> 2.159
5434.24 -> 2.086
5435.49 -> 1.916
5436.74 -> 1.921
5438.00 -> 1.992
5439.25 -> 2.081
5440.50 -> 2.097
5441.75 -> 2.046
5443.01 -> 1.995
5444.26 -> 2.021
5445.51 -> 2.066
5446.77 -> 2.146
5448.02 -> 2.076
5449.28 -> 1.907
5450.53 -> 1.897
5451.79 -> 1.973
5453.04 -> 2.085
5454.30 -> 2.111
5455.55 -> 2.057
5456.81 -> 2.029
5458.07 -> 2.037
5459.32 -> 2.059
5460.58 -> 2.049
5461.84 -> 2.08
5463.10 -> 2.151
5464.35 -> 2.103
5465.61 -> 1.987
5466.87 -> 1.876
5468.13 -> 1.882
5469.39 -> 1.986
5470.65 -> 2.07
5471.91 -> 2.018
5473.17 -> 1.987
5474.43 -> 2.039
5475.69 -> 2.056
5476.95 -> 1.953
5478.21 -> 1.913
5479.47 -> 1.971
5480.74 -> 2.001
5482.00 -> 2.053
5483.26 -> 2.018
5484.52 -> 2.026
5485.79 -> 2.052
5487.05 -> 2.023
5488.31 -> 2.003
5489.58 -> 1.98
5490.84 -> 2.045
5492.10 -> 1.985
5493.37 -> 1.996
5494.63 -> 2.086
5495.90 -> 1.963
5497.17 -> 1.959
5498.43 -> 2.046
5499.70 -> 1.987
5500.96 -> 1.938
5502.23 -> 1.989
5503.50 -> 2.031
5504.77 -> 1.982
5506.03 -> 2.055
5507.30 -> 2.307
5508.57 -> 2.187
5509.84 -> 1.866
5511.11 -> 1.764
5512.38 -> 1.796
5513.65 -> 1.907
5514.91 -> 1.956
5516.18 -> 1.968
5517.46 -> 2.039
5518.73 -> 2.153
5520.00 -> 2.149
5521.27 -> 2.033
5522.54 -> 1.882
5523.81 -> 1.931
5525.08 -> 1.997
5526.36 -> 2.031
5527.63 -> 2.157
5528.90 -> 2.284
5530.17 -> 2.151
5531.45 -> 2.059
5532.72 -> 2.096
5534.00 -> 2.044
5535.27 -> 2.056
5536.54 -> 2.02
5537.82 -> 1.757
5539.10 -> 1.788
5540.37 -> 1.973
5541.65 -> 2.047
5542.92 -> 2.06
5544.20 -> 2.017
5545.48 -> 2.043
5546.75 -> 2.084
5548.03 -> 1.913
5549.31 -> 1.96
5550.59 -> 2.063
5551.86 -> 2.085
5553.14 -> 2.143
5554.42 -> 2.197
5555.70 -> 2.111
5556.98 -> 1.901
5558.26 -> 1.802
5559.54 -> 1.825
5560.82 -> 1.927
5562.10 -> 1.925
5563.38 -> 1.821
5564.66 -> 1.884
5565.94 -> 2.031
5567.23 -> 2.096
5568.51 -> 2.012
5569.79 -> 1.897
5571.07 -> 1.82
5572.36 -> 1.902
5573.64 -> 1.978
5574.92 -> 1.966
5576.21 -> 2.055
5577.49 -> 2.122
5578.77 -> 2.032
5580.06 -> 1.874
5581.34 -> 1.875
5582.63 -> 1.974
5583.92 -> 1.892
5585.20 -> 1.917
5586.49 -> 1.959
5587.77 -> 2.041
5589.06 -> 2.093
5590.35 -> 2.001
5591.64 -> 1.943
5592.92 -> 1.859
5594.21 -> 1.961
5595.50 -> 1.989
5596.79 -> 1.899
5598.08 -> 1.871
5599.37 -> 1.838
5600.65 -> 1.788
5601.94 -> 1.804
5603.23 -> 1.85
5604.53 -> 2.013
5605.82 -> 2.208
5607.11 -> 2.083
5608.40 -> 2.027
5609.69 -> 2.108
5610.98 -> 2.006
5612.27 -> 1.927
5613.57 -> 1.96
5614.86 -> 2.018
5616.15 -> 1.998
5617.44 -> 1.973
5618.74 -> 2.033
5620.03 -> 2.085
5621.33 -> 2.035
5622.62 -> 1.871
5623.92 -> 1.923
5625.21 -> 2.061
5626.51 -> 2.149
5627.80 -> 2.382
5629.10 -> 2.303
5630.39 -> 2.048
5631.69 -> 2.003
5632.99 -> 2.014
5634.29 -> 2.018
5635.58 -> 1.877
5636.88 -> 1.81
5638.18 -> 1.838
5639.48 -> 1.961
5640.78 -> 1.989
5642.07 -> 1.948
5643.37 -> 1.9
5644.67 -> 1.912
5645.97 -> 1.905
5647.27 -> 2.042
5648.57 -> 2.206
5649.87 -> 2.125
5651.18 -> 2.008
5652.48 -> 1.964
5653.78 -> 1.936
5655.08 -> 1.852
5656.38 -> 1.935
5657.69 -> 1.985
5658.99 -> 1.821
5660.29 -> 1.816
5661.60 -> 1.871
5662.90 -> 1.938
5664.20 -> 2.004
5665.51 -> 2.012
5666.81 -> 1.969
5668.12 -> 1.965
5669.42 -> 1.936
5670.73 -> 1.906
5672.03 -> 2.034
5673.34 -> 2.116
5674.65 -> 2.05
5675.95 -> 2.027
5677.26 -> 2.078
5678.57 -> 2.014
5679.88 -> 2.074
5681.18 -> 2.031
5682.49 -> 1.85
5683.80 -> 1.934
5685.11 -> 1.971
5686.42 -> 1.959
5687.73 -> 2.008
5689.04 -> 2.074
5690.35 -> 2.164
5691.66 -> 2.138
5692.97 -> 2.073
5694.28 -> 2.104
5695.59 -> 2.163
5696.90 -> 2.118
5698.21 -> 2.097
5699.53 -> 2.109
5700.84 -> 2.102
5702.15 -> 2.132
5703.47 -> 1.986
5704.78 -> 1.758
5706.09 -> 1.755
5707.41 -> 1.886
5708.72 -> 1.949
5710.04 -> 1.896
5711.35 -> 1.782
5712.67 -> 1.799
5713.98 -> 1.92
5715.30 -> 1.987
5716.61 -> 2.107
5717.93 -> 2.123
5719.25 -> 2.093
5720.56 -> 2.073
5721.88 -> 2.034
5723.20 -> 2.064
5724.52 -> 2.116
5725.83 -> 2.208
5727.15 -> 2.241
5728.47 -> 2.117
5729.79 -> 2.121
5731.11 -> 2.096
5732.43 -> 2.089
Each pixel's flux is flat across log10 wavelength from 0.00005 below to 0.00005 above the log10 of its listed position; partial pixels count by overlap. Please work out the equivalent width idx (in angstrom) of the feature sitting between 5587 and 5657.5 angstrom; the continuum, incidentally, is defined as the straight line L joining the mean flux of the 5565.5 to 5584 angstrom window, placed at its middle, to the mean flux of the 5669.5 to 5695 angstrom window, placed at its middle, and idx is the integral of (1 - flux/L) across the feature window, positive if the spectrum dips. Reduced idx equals 0.3 angstrom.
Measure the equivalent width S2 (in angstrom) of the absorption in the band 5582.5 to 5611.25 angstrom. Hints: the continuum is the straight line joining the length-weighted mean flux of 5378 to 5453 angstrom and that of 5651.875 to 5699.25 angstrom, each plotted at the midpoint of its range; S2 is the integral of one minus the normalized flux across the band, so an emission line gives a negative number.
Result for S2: 0.8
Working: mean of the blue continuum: 2.04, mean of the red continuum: 2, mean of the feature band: 1.96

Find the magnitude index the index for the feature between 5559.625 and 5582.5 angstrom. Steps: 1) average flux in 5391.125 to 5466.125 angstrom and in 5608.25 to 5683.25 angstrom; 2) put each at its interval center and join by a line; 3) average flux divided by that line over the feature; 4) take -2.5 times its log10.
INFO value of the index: 0.03 mag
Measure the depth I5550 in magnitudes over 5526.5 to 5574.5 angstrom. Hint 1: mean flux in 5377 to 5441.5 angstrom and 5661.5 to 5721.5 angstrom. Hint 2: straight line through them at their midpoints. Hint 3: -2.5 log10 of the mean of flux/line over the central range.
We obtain 0.02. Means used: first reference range 2.05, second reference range 2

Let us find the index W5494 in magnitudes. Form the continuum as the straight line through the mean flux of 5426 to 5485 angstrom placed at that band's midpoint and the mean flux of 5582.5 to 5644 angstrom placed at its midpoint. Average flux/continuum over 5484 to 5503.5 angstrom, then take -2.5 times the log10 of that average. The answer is 0.01 mag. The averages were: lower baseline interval 2.04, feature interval 2.01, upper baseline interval 1.98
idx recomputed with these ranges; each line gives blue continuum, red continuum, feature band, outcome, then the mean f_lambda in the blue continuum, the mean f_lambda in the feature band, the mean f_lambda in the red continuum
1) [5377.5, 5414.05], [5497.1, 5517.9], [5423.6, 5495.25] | -0.8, 2.06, 2.04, 1.99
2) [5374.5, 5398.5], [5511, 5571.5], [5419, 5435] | -0.7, 2.04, 2.11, 2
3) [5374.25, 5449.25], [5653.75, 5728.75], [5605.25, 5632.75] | -0.5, 2.05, 2.06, 2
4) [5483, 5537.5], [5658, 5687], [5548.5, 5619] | 1.1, 2.02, 1.97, 1.97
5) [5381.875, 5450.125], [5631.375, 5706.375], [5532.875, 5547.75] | 0.2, 2.05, 1.99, 1.99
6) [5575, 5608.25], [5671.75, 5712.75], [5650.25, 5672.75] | 0.6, 1.96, 1.94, 2.01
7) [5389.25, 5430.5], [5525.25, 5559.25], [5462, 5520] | 1.0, 2.06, 2.01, 2.03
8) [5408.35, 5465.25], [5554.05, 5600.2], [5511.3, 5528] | 0.0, 2.04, 1.99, 1.95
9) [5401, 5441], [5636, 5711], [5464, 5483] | 0.5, 2.06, 1.99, 1.98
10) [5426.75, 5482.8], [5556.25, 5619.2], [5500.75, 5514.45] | 0.1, 2.04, 1.98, 1.95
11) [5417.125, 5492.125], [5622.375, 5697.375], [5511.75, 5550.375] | 0.2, 2.04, 2.01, 2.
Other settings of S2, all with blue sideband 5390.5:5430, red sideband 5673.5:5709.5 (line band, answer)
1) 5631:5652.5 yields 0.61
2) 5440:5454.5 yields 0.19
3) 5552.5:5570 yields 0.61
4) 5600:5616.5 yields 0.42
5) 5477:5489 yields 0.29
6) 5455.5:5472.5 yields 0.25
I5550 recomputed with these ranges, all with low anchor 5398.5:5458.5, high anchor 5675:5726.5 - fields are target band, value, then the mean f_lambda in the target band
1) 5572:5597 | 0.035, 1.97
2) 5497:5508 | 0.003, 2.04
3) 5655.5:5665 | 0.064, 1.91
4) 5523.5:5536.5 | -0.022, 2.08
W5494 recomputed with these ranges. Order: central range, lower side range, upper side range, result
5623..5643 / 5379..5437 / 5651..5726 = -0.01 mag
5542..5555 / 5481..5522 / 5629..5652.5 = -0.03 mag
